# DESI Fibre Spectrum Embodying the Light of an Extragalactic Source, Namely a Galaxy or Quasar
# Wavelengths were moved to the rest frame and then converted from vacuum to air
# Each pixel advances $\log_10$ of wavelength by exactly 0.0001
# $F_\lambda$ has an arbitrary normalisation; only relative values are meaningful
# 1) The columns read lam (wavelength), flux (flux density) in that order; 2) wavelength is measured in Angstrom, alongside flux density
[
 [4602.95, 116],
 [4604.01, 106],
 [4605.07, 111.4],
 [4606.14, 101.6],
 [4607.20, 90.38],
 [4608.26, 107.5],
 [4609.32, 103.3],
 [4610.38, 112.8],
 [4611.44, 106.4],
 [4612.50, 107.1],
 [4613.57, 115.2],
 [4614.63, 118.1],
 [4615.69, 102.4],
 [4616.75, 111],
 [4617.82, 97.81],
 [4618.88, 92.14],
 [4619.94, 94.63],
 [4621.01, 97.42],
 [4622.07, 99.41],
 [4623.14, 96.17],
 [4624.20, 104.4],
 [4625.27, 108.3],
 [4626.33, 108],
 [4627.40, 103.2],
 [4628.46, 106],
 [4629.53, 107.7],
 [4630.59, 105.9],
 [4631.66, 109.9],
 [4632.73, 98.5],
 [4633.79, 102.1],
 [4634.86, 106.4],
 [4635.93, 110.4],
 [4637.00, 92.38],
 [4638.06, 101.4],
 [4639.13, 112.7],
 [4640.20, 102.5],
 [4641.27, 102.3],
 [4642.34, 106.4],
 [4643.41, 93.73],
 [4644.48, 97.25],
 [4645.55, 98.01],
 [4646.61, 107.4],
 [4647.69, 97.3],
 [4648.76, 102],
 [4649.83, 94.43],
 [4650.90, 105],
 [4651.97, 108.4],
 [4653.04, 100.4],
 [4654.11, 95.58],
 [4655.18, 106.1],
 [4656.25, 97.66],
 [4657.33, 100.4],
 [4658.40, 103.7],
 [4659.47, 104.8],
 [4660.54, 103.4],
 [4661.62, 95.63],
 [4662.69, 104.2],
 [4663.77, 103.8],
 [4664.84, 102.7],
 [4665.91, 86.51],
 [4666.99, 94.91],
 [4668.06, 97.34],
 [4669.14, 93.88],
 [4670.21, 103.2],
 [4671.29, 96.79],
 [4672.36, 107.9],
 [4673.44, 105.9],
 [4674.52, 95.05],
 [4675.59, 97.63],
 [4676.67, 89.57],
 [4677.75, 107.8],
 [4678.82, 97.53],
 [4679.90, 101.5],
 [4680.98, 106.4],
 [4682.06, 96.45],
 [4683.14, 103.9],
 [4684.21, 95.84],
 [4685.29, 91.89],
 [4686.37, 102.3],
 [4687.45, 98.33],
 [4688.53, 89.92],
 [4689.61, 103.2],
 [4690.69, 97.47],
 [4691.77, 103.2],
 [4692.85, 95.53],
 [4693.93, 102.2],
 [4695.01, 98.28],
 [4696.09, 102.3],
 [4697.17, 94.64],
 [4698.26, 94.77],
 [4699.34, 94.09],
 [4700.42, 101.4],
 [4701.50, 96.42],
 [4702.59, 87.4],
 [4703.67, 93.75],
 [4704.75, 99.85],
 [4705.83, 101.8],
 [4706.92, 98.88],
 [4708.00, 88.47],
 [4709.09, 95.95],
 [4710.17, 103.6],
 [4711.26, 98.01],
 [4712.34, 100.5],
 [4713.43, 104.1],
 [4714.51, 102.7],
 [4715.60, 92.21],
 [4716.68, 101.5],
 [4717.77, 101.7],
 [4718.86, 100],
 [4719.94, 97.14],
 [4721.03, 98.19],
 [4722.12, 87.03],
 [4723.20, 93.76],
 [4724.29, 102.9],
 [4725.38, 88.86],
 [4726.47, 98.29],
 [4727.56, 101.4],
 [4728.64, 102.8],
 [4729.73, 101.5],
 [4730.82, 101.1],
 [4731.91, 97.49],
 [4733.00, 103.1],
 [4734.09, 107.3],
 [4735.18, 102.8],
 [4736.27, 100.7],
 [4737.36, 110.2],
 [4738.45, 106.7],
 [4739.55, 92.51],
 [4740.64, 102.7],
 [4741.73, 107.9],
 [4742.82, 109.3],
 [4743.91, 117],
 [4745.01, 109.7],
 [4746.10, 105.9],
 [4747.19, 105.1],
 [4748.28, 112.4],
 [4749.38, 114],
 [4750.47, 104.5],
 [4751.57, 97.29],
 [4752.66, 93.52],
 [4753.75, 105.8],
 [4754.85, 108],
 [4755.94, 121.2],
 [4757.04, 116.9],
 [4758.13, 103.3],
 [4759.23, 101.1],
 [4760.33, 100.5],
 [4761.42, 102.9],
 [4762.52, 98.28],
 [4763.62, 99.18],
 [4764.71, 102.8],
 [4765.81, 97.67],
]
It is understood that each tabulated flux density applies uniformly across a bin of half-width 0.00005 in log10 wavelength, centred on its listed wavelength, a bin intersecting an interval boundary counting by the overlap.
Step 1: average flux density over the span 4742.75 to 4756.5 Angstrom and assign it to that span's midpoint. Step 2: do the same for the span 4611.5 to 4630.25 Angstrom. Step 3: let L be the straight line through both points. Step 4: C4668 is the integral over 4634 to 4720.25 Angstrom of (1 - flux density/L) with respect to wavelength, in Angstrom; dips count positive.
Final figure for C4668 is 5.03 Angstrom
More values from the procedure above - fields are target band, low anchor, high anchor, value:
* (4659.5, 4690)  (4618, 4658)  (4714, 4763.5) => 0.9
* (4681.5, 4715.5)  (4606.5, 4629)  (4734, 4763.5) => 2.3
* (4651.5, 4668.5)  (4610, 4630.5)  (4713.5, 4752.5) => 0.6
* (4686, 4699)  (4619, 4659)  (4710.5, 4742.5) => 0.3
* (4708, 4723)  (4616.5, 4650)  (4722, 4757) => 0.8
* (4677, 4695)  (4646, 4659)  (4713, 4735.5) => 0.2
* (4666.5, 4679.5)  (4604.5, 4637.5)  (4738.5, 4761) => 0.7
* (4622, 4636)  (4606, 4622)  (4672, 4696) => -0.3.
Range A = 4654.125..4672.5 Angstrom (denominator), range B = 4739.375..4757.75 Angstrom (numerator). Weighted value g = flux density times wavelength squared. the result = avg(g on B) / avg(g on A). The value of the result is 1.12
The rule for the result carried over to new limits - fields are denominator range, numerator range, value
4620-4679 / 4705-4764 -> 1.05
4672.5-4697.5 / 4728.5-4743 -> 1.06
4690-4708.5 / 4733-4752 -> 1.11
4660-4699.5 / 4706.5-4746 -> 1.04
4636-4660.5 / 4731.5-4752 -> 1.08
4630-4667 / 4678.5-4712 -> 0.98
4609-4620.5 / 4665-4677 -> 0.95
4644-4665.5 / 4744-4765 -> 1.09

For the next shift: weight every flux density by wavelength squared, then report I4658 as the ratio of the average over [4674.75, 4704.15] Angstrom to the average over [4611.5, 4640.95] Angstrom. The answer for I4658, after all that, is 1.0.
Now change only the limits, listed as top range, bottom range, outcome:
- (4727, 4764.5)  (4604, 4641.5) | 1.06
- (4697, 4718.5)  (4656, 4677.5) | 1.00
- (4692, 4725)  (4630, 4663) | 0.98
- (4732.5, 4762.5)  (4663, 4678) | 1.11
